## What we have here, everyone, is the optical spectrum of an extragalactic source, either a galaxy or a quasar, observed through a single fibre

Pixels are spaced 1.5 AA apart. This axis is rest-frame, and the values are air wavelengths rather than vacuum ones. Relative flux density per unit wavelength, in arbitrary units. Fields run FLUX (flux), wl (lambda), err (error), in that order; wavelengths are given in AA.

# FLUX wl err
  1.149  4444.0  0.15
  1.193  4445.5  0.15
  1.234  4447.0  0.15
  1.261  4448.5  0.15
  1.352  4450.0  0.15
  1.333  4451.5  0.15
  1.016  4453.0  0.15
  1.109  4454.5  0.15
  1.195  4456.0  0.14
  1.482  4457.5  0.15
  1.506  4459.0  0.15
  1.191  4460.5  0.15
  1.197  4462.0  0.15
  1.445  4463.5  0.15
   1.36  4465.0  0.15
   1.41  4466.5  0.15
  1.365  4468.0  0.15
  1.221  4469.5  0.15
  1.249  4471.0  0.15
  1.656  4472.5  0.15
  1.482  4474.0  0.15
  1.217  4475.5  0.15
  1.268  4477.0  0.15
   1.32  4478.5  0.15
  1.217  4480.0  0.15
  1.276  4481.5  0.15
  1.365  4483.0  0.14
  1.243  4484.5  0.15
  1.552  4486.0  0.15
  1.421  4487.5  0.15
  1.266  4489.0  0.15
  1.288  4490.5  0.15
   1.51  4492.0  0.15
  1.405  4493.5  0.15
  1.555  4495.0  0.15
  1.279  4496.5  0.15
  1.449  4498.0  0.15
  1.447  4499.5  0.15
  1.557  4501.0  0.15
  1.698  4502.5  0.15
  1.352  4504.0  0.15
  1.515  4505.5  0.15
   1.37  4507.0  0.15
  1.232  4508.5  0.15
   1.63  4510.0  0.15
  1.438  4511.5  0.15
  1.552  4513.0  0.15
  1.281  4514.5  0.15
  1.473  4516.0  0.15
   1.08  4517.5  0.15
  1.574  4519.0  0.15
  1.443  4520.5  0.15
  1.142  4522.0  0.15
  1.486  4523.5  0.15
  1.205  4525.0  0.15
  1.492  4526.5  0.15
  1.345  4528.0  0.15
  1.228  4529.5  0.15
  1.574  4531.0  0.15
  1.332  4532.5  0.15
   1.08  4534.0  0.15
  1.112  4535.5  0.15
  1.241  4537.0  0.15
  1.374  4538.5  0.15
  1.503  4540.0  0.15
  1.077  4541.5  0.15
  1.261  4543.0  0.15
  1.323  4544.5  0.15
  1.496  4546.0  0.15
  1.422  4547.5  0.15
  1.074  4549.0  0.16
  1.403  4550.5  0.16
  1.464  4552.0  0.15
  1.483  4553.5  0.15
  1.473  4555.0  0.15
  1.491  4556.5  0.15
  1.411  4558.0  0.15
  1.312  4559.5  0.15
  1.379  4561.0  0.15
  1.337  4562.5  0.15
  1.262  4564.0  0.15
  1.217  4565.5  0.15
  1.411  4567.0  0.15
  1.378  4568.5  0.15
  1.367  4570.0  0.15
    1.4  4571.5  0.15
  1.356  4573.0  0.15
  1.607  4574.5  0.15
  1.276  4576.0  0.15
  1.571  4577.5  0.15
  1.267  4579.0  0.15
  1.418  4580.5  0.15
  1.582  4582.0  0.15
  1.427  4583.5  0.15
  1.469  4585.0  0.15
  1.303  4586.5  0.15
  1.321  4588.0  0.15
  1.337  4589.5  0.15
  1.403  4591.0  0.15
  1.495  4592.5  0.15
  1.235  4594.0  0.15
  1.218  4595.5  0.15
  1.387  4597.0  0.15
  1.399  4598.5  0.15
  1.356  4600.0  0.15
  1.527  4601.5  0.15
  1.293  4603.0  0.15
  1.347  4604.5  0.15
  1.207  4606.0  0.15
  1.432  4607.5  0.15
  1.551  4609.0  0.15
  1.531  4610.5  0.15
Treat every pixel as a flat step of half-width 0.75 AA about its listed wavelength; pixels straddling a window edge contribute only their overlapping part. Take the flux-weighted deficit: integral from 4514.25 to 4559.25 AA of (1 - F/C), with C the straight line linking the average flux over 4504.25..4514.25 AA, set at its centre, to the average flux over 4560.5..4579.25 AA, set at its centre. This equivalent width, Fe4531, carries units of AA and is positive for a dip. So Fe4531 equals 2.1 AA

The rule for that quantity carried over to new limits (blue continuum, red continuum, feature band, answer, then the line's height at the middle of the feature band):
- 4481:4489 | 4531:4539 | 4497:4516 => -2.0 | 1.32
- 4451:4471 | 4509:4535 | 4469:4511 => -2.1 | 1.33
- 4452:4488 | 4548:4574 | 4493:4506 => -1.3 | 1.34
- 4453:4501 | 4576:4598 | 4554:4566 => 0.1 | 1.38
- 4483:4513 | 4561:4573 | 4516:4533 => 0.5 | 1.4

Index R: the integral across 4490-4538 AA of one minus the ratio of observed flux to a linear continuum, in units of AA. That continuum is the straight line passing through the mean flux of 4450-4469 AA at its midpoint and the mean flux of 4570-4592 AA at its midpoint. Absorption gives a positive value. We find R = -1.3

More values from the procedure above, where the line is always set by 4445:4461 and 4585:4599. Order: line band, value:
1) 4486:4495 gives -0.8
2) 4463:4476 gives -1.1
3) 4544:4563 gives -0.9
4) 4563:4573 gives 0.0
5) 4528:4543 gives 0.4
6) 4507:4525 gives -1.1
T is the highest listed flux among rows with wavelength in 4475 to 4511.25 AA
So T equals 1.698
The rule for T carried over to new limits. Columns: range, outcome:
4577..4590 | 1.582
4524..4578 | 1.607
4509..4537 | 1.63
